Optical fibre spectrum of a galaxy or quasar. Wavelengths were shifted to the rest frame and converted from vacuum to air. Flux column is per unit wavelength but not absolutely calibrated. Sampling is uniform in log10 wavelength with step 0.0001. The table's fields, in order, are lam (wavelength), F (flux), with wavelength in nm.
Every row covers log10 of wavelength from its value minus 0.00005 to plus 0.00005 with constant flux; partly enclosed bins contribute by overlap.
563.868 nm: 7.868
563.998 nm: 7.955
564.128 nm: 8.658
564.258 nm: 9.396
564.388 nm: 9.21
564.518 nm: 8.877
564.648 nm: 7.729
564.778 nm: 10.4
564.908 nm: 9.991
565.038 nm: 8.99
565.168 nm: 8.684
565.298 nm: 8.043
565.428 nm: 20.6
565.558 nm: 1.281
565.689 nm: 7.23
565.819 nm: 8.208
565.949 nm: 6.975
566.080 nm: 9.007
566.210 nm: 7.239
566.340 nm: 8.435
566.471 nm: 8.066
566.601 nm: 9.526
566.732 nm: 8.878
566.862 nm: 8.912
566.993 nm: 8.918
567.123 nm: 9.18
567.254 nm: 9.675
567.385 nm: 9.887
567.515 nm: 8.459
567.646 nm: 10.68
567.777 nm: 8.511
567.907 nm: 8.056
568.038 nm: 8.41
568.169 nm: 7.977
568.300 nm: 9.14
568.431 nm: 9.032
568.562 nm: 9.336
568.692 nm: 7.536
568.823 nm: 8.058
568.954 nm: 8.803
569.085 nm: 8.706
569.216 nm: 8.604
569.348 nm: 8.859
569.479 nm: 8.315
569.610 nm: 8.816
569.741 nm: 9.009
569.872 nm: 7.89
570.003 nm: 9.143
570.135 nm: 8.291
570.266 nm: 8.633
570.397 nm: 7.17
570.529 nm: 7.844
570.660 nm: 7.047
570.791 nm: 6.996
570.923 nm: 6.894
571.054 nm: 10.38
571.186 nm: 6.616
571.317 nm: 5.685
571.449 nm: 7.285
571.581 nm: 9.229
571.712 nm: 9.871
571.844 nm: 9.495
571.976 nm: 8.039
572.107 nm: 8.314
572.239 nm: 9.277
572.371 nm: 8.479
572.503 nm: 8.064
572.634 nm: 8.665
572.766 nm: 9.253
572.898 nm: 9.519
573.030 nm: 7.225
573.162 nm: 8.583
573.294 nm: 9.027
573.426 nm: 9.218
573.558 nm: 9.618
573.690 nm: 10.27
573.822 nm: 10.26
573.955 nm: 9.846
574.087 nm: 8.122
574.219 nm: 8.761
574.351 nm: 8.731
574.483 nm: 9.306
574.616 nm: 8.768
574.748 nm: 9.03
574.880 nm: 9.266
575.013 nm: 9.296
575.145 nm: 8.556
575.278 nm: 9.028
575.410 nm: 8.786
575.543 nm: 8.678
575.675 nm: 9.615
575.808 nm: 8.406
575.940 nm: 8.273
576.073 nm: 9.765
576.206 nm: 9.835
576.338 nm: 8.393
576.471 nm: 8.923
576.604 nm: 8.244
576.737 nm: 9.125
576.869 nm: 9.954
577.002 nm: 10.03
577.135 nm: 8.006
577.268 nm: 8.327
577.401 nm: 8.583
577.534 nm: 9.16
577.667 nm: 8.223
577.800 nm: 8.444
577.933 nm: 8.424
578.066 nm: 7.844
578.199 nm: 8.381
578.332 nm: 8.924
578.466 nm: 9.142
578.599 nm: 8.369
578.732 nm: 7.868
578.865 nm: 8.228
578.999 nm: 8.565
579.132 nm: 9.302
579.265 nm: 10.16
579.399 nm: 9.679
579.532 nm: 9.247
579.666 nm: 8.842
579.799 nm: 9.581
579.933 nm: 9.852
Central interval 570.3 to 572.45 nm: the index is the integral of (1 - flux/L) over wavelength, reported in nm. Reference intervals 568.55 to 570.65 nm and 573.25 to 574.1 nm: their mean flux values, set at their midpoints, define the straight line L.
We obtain 0.207 nm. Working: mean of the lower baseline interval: 8.38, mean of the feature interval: 8.05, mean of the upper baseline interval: 9.57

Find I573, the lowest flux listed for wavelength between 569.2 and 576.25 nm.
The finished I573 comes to 5.685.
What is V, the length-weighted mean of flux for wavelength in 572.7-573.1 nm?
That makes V 8.66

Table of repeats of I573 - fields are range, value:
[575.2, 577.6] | 8.006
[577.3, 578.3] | 7.844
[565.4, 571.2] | 1.281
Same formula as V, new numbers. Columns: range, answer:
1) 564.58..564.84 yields 9.05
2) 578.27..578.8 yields 8.57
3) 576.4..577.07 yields 9.24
